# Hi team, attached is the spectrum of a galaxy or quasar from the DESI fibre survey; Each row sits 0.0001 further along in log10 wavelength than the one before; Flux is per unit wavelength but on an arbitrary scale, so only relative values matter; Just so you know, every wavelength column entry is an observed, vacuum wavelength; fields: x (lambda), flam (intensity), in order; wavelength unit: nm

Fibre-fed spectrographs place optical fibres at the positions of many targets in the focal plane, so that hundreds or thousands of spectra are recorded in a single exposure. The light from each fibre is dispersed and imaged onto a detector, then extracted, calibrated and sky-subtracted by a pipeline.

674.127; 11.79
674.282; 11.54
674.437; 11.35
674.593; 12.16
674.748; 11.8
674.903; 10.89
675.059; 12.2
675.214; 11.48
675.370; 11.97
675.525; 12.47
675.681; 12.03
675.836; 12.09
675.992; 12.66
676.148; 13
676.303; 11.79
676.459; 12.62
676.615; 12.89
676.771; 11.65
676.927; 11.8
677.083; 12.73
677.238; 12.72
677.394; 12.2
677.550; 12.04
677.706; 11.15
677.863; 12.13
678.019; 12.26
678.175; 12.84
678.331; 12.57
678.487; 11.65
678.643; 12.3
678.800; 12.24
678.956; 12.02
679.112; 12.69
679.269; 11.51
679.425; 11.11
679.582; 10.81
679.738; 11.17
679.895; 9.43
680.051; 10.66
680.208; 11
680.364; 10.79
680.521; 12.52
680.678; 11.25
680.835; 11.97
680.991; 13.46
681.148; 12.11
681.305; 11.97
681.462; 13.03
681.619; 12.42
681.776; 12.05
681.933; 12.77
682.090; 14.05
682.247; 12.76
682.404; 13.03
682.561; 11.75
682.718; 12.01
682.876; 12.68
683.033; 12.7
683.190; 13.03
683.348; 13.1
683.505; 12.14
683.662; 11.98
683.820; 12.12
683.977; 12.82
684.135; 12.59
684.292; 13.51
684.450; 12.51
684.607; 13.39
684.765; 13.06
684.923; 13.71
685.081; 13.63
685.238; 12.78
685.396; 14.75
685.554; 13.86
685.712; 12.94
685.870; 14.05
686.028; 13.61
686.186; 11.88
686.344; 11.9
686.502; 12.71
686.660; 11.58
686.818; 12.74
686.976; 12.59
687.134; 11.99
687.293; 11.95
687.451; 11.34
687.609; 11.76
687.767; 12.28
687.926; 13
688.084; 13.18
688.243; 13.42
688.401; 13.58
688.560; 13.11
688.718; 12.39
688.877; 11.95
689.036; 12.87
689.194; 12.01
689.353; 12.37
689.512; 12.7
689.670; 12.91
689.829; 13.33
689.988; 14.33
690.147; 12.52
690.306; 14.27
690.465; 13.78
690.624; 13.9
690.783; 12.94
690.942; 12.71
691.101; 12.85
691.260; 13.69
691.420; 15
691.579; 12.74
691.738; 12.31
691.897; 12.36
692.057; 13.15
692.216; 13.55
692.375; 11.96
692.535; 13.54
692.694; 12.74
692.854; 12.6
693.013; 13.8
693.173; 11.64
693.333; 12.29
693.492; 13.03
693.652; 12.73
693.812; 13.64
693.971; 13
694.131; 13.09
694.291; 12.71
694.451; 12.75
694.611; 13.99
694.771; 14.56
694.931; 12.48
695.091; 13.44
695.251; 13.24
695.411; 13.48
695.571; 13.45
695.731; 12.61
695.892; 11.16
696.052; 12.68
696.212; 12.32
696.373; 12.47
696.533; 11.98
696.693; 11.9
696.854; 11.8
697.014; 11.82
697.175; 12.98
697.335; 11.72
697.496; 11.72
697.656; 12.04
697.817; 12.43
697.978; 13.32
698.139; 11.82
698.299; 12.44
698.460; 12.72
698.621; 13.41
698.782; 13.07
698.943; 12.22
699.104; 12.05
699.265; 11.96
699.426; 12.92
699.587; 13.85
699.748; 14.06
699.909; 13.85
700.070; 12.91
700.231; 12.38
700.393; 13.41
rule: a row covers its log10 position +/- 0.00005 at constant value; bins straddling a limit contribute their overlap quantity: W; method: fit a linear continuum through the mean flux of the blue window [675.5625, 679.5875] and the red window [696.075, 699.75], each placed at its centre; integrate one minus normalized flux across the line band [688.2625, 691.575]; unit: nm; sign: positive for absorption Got -0.22 nm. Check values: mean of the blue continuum 12.2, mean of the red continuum 12.4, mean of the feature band 13.2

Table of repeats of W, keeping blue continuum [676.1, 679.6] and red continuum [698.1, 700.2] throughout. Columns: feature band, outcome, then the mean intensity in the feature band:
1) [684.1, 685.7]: -0.13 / 13.4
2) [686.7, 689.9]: -0.02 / 12.6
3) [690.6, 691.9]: -0.06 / 13.2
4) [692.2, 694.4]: -0.03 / 12.9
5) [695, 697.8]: 0.08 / 12.4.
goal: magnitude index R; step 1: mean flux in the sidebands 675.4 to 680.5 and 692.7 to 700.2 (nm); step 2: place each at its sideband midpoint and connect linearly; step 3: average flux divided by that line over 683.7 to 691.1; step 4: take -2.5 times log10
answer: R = -0.05 mag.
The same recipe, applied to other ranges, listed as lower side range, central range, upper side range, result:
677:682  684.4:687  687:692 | -0.046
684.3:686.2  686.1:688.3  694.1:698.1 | 0.081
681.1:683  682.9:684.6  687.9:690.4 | -0.002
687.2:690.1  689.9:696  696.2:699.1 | -0.049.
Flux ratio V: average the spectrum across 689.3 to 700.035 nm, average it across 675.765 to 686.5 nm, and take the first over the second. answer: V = 1.0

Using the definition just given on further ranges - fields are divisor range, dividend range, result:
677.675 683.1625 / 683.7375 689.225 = 1.06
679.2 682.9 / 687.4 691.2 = 1.08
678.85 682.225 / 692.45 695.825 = 1.10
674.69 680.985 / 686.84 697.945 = 1.08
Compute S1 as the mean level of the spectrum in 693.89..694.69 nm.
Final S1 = 13.1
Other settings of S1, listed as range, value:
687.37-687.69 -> 11.6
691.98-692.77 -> 13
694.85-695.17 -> 13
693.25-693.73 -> 12.7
